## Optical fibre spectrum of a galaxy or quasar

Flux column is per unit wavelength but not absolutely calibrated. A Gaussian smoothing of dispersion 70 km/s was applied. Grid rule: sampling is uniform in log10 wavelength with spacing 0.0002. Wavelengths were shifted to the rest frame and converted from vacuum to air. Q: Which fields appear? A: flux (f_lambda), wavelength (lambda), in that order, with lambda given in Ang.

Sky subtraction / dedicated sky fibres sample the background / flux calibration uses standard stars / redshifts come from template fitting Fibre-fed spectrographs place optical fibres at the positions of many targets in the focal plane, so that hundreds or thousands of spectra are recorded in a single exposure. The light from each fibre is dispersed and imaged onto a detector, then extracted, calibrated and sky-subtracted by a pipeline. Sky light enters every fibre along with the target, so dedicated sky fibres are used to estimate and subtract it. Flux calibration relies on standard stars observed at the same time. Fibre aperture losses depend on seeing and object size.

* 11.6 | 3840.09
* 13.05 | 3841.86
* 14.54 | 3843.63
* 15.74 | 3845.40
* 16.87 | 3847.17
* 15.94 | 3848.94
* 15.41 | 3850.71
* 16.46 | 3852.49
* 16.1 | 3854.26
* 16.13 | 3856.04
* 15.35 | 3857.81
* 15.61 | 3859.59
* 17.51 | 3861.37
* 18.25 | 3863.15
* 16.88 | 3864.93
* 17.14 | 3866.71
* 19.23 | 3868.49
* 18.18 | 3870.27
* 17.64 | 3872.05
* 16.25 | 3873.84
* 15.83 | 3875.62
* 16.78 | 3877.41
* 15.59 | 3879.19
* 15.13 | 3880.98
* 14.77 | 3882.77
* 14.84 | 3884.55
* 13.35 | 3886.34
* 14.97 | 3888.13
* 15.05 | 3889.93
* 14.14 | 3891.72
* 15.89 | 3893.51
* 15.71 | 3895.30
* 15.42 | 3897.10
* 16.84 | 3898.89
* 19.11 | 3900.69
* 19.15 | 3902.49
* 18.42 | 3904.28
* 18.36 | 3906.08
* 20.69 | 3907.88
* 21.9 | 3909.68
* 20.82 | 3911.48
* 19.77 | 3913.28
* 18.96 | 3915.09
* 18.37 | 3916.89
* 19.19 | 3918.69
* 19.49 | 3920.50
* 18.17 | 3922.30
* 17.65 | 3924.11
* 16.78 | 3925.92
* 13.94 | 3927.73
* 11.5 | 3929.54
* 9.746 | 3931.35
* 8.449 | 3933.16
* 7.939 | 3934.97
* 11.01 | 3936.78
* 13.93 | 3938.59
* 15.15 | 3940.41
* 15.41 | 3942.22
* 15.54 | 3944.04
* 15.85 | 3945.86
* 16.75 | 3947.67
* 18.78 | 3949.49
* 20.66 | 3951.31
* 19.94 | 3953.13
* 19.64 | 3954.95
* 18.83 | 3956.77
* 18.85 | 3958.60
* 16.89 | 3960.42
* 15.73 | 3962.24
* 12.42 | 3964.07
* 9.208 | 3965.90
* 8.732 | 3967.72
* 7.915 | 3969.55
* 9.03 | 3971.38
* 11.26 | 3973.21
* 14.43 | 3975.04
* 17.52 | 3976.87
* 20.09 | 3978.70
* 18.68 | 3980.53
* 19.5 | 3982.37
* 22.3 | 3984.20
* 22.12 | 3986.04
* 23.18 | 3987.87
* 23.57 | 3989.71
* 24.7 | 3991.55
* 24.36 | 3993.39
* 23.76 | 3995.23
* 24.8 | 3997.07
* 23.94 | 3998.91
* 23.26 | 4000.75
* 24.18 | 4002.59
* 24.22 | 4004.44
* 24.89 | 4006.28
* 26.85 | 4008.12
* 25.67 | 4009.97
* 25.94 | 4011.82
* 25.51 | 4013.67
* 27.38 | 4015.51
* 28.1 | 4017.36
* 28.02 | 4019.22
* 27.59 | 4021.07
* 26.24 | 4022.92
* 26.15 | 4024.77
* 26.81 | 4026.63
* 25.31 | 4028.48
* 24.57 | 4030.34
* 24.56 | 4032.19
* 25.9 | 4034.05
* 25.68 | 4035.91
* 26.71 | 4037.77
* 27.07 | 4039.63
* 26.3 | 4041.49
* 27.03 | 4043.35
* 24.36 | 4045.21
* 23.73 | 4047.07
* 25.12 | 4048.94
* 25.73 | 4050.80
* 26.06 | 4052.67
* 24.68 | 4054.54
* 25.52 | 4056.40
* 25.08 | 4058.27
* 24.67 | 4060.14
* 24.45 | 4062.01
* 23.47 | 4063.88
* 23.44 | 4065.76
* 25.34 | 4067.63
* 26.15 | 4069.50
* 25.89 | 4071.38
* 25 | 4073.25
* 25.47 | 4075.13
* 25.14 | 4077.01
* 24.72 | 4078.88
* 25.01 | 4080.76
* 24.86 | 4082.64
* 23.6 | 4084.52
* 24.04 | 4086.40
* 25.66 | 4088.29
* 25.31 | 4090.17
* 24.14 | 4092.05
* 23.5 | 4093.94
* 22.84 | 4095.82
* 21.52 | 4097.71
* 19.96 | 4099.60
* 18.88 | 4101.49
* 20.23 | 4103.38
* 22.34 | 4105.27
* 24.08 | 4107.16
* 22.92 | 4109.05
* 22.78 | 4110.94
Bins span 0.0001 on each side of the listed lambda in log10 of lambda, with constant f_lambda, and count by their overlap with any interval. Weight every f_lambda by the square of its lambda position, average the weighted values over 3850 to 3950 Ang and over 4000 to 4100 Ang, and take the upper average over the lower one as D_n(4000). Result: 1.67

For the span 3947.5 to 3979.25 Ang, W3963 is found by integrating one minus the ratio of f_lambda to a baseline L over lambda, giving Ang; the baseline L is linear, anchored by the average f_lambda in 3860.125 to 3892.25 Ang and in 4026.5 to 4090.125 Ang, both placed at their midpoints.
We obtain 8.00 Ang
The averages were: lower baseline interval 16.2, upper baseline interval 25.2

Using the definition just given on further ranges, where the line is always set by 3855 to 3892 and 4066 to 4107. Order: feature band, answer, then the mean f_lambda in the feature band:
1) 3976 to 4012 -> -4.6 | 23.1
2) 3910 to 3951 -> 5.4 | 15.8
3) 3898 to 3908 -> -0.8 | 18.6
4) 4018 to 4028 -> -2.5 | 26.9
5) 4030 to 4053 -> -3.6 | 25.6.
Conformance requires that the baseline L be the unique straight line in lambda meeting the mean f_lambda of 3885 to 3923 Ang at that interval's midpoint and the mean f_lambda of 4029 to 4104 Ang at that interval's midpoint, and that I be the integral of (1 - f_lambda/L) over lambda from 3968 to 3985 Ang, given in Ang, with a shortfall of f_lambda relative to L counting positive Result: 4.5 Ang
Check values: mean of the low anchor 17.8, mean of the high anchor 24.5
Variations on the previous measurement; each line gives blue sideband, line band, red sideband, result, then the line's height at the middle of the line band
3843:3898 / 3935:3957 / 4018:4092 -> 3.9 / 19.9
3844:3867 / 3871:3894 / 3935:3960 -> 1.4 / 16.4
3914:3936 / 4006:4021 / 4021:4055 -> -2.1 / 23.4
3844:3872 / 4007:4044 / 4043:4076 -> -4.3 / 23.6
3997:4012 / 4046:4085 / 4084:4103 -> -2.4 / 23.5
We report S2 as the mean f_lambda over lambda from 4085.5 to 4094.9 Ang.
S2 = 24.5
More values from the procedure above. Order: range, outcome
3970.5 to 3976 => 11.6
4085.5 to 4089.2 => 24.8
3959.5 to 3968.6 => 12.6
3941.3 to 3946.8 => 15.6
